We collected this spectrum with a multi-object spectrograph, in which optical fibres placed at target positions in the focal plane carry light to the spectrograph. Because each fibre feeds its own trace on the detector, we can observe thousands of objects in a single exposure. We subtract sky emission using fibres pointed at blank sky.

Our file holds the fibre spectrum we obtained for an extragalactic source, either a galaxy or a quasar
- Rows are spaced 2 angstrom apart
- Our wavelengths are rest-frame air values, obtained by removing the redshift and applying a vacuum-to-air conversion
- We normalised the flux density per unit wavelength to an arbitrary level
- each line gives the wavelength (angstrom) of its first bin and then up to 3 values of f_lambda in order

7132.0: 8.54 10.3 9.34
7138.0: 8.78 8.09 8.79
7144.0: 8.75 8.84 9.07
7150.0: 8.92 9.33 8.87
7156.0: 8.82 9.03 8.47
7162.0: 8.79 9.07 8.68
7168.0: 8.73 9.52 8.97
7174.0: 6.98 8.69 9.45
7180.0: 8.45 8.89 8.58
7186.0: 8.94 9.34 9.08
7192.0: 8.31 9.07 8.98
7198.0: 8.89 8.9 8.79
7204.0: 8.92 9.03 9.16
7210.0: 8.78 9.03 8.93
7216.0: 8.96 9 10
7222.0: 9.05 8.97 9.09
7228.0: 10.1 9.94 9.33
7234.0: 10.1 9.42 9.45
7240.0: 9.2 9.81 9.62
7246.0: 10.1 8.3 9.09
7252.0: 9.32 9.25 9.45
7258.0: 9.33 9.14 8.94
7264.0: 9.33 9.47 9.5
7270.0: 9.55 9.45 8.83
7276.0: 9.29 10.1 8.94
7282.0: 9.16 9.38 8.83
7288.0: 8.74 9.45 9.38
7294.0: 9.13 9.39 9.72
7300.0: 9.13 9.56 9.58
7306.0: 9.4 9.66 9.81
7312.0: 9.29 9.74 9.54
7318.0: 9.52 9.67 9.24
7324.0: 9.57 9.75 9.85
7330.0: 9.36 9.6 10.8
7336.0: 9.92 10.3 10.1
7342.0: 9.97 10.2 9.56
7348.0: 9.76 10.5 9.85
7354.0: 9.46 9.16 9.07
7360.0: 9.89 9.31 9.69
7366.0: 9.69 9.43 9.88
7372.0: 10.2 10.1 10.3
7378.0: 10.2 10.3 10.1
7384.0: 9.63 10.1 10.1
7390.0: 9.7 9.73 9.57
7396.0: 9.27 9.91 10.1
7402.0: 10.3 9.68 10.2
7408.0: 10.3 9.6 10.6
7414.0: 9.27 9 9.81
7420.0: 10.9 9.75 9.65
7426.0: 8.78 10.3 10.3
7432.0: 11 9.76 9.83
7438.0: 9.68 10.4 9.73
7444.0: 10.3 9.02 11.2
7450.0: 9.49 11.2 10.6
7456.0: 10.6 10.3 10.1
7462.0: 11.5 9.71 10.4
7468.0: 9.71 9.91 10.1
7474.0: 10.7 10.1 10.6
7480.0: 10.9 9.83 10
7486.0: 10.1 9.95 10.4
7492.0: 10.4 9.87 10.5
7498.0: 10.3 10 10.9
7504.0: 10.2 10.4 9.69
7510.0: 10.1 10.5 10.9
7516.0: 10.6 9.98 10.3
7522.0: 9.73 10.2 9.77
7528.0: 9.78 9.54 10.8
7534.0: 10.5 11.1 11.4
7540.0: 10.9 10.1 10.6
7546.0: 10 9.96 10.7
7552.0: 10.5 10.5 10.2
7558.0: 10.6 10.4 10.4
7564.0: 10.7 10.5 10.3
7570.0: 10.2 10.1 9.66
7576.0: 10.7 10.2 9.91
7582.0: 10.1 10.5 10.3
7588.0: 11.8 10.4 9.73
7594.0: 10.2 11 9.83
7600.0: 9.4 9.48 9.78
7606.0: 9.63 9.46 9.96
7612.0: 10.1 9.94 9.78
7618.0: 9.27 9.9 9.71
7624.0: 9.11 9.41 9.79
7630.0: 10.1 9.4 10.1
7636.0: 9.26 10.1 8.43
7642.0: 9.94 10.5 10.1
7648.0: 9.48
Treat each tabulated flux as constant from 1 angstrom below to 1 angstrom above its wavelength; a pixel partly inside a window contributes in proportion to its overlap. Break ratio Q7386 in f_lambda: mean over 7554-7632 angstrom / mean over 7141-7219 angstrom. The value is 1.14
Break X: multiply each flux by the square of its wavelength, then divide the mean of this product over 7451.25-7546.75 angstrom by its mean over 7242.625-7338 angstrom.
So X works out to 1.16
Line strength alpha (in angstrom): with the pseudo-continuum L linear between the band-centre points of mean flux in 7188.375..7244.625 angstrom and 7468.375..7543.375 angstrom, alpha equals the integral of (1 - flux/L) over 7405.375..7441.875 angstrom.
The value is 0.2 angstrom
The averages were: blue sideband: 9.21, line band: 9.94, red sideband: 10.3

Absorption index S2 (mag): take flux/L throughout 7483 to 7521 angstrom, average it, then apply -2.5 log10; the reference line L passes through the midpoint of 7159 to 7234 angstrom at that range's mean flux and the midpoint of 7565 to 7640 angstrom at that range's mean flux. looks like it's -0.06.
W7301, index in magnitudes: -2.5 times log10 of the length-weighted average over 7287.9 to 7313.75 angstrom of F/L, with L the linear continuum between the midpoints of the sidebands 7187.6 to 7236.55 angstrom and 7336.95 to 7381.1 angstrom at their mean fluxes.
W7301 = 0.02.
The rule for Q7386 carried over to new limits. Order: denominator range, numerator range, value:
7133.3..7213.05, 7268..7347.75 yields 1.08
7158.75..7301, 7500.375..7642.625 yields 1.11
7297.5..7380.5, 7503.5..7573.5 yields 1.06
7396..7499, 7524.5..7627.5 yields 1.00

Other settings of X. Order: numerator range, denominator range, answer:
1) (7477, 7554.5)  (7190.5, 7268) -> 1.21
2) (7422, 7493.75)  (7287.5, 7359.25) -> 1.10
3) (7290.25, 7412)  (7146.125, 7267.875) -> 1.12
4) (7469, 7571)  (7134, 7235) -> 1.26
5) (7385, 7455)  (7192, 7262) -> 1.14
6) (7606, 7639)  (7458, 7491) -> 0.98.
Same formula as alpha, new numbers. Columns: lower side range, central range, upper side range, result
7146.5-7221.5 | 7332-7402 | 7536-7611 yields -2.4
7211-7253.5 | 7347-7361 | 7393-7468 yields 0.2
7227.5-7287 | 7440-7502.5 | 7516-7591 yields -1.1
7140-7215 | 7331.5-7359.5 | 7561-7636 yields -1.7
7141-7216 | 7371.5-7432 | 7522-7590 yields -1.1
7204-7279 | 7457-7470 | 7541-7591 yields -0.3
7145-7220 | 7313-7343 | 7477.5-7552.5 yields -0.9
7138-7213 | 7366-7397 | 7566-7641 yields -1.8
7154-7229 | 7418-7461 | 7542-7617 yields -1.7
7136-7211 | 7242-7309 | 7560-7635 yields -1.5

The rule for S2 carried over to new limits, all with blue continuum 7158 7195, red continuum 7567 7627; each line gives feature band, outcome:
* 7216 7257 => -0.05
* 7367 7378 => -0.07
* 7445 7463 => -0.09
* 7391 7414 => -0.05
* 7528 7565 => -0.07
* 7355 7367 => -0.02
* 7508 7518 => -0.07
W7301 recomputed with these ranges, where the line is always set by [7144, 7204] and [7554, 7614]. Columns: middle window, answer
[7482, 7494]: -0.03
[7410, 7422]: -0.03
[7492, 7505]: -0.04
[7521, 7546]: -0.03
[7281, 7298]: 0.00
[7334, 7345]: -0.09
